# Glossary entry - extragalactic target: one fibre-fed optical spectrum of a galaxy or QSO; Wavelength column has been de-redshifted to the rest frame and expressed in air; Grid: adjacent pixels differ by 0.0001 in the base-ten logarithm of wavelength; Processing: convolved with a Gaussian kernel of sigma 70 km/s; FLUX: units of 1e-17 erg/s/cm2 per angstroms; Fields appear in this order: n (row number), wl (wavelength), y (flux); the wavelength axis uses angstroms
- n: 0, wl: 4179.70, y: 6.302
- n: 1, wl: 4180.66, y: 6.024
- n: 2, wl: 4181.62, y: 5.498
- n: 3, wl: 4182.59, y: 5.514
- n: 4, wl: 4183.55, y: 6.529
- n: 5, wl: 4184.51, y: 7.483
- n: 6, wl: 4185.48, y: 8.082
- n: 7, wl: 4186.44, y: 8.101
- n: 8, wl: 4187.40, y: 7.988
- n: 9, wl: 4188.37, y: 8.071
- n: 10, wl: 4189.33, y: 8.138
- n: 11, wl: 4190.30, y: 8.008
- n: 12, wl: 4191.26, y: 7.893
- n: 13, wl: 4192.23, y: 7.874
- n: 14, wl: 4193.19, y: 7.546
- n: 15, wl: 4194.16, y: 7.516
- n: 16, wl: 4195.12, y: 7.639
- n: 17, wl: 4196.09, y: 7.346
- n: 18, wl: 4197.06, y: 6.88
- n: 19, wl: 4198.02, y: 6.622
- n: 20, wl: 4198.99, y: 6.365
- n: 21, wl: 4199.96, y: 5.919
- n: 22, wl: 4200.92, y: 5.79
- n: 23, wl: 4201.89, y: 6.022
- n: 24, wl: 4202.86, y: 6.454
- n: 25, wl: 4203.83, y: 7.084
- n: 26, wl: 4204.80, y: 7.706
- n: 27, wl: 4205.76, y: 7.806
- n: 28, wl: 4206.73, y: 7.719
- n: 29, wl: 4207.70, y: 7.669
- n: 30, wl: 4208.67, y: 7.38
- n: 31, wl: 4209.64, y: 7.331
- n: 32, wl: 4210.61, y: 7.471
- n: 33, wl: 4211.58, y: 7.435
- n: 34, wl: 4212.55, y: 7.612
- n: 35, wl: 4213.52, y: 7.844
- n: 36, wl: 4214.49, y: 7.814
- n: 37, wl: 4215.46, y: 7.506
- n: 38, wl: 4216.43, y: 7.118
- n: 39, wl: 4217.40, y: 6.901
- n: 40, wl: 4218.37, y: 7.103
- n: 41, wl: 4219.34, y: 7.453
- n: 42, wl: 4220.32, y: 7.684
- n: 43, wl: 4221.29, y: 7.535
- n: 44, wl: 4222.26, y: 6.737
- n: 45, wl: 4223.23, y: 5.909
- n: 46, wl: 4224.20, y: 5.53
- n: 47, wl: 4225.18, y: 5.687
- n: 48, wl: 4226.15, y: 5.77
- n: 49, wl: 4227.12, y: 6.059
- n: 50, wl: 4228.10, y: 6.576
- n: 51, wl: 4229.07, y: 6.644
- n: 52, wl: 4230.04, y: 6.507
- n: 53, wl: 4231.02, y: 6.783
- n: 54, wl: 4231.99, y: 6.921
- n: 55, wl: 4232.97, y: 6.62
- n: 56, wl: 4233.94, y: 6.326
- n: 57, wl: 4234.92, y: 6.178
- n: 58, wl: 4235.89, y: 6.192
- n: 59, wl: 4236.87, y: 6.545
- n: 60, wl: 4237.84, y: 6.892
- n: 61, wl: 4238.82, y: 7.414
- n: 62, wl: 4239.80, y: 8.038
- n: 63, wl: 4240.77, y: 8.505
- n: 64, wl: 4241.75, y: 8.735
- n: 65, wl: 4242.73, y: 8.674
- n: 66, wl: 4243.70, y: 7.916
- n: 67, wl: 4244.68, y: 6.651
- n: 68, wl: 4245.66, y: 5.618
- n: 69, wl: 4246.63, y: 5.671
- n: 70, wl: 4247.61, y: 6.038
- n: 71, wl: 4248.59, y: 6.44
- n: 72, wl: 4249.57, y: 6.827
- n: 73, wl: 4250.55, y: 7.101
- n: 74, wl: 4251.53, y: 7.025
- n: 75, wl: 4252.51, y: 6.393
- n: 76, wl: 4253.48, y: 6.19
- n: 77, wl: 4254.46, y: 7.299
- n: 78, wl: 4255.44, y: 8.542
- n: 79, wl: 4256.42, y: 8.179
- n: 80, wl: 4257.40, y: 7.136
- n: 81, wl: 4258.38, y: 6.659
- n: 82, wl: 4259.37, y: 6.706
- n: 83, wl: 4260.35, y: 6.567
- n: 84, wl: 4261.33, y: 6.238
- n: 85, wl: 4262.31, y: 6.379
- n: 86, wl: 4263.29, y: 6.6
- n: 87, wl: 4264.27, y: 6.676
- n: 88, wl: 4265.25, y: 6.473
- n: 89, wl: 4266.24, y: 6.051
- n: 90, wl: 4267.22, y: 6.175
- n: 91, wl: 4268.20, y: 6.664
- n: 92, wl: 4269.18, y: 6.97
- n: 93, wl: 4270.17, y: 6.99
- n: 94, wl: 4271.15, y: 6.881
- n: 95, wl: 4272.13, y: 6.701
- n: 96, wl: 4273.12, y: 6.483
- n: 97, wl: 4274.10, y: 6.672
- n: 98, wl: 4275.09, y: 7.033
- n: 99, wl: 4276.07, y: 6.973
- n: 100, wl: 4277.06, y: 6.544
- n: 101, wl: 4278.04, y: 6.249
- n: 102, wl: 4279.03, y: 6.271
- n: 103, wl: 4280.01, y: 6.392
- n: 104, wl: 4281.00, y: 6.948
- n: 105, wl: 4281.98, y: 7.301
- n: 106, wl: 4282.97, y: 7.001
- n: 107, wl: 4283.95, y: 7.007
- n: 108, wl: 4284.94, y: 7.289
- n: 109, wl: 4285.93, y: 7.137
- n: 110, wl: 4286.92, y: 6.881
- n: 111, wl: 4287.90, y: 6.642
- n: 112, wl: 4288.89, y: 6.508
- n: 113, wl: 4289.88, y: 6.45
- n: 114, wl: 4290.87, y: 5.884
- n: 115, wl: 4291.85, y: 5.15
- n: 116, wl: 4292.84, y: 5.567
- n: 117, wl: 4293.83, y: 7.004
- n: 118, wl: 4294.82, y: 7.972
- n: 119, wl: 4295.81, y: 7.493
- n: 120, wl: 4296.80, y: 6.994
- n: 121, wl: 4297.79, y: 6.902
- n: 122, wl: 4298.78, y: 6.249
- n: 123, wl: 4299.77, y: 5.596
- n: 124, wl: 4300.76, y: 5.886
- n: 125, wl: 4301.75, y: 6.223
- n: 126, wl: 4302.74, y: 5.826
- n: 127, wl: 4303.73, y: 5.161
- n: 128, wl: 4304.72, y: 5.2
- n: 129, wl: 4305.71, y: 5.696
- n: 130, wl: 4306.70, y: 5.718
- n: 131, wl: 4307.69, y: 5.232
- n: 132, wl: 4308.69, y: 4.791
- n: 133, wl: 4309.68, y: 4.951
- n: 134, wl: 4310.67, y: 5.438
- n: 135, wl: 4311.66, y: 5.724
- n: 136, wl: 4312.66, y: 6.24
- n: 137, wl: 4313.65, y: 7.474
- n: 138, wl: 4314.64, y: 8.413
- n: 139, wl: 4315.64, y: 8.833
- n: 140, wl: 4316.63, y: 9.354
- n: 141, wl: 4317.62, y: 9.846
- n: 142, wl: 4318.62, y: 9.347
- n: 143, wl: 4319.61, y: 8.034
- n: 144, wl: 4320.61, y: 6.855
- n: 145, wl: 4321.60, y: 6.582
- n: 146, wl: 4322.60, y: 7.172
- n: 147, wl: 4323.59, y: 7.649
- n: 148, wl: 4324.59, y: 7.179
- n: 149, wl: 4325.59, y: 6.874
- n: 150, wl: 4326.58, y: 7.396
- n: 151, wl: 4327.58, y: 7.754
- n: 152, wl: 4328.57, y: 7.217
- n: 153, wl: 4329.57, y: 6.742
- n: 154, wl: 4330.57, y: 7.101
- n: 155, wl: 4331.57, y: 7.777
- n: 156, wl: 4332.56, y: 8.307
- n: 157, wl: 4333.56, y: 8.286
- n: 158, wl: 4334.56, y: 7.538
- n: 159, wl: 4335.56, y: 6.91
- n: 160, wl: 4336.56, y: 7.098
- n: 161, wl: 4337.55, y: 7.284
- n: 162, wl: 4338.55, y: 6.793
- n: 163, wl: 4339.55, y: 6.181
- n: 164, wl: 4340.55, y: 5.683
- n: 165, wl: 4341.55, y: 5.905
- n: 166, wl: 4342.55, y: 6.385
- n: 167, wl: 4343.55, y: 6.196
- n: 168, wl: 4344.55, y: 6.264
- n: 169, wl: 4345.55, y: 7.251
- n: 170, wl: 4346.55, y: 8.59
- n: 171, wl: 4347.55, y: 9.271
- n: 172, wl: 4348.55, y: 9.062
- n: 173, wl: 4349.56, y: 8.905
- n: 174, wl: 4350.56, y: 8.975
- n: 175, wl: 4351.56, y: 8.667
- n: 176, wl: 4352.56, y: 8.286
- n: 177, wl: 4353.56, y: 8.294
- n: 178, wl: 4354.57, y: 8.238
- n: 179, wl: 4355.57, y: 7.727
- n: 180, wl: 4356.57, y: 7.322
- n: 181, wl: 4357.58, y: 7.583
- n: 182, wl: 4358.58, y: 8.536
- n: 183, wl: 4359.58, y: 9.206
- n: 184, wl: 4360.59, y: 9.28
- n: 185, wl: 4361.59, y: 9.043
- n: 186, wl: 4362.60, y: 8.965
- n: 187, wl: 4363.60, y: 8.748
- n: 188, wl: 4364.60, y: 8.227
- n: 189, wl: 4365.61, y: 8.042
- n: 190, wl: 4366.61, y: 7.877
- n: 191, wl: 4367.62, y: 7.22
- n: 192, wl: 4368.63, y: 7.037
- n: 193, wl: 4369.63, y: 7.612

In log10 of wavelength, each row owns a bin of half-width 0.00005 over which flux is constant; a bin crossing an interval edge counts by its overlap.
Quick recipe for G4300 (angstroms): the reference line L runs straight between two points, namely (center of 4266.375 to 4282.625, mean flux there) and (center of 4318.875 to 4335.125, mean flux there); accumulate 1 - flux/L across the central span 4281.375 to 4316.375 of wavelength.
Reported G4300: 3.0 angstroms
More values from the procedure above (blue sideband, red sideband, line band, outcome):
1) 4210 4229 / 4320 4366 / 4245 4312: 7.5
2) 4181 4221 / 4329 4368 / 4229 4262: 2.1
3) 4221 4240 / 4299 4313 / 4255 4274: -2.2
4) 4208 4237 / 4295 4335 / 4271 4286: 0.2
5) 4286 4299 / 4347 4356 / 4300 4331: 2.5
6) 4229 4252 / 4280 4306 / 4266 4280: 0.0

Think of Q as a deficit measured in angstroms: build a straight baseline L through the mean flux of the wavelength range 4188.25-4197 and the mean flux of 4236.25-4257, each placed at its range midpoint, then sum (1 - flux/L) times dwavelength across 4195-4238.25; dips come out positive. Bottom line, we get 3.6 angstroms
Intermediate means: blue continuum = 7.72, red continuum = 7.17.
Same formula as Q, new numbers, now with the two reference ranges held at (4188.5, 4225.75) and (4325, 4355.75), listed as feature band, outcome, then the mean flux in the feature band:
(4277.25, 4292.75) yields 1.66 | 6.58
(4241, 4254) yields 0.66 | 6.9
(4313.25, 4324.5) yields -0.99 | 8.11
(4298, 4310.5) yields 3.11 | 5.57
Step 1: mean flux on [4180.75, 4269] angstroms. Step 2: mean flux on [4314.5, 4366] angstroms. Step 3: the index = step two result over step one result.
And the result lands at 1.1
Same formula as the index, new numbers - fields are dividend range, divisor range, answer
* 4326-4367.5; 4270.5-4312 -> 1.23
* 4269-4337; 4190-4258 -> 0.97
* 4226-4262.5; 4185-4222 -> 0.93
